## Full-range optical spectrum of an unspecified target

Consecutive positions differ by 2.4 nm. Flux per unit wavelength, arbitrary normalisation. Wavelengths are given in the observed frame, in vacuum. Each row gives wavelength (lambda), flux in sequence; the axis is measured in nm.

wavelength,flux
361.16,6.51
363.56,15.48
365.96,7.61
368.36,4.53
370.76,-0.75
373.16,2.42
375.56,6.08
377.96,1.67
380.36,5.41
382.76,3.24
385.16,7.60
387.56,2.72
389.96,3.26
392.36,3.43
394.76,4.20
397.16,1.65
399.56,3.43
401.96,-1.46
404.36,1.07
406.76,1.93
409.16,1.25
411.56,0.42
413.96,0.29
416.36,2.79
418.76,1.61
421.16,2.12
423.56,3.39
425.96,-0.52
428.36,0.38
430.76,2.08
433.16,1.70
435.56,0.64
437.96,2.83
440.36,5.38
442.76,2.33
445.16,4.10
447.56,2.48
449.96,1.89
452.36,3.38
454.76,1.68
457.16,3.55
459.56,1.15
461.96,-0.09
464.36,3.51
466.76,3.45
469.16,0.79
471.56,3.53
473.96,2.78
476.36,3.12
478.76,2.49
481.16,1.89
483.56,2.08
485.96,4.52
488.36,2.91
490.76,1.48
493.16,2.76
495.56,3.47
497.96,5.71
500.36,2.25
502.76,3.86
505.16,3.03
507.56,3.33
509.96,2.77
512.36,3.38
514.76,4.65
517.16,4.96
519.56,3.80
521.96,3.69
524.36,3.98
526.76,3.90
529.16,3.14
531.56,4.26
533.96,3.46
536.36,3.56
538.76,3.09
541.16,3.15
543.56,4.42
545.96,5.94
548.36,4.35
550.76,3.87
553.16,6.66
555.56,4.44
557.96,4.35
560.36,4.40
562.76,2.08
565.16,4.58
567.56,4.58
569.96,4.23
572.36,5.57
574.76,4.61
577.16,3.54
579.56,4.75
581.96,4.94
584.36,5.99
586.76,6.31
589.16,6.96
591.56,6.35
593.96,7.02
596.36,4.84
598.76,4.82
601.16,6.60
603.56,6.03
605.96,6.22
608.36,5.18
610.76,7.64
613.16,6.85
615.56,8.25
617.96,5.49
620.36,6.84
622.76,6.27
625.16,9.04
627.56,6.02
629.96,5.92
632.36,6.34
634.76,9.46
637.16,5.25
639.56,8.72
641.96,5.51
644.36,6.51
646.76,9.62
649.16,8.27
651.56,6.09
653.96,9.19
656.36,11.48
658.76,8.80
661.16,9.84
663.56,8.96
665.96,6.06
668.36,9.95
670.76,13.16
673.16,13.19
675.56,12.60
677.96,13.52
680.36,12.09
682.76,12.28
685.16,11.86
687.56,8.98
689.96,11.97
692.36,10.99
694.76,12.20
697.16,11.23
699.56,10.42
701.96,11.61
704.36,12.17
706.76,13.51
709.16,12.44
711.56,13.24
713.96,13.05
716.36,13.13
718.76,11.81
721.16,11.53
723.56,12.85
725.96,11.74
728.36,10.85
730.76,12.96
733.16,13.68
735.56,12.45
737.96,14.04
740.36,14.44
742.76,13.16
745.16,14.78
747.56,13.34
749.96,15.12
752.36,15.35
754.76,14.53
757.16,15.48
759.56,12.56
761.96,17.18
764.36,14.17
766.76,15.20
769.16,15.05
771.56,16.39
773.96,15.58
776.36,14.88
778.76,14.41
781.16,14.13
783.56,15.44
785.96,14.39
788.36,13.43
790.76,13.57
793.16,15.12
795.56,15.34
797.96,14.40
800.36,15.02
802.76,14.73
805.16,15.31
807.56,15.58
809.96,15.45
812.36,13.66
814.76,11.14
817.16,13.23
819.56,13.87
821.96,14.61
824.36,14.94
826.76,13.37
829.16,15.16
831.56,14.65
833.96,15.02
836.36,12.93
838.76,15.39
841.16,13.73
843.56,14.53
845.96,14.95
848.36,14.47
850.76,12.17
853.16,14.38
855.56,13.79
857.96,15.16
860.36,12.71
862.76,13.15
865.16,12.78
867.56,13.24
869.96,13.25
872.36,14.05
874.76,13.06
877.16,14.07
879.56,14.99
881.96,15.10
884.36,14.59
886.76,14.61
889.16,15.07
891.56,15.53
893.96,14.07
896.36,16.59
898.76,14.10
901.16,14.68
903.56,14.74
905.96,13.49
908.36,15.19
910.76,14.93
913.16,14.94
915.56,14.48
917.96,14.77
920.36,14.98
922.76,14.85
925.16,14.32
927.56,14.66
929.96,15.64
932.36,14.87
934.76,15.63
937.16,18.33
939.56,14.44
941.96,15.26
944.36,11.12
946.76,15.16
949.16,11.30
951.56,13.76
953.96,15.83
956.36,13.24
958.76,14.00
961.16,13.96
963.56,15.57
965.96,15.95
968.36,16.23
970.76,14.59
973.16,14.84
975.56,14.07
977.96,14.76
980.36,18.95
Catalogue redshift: 0.677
